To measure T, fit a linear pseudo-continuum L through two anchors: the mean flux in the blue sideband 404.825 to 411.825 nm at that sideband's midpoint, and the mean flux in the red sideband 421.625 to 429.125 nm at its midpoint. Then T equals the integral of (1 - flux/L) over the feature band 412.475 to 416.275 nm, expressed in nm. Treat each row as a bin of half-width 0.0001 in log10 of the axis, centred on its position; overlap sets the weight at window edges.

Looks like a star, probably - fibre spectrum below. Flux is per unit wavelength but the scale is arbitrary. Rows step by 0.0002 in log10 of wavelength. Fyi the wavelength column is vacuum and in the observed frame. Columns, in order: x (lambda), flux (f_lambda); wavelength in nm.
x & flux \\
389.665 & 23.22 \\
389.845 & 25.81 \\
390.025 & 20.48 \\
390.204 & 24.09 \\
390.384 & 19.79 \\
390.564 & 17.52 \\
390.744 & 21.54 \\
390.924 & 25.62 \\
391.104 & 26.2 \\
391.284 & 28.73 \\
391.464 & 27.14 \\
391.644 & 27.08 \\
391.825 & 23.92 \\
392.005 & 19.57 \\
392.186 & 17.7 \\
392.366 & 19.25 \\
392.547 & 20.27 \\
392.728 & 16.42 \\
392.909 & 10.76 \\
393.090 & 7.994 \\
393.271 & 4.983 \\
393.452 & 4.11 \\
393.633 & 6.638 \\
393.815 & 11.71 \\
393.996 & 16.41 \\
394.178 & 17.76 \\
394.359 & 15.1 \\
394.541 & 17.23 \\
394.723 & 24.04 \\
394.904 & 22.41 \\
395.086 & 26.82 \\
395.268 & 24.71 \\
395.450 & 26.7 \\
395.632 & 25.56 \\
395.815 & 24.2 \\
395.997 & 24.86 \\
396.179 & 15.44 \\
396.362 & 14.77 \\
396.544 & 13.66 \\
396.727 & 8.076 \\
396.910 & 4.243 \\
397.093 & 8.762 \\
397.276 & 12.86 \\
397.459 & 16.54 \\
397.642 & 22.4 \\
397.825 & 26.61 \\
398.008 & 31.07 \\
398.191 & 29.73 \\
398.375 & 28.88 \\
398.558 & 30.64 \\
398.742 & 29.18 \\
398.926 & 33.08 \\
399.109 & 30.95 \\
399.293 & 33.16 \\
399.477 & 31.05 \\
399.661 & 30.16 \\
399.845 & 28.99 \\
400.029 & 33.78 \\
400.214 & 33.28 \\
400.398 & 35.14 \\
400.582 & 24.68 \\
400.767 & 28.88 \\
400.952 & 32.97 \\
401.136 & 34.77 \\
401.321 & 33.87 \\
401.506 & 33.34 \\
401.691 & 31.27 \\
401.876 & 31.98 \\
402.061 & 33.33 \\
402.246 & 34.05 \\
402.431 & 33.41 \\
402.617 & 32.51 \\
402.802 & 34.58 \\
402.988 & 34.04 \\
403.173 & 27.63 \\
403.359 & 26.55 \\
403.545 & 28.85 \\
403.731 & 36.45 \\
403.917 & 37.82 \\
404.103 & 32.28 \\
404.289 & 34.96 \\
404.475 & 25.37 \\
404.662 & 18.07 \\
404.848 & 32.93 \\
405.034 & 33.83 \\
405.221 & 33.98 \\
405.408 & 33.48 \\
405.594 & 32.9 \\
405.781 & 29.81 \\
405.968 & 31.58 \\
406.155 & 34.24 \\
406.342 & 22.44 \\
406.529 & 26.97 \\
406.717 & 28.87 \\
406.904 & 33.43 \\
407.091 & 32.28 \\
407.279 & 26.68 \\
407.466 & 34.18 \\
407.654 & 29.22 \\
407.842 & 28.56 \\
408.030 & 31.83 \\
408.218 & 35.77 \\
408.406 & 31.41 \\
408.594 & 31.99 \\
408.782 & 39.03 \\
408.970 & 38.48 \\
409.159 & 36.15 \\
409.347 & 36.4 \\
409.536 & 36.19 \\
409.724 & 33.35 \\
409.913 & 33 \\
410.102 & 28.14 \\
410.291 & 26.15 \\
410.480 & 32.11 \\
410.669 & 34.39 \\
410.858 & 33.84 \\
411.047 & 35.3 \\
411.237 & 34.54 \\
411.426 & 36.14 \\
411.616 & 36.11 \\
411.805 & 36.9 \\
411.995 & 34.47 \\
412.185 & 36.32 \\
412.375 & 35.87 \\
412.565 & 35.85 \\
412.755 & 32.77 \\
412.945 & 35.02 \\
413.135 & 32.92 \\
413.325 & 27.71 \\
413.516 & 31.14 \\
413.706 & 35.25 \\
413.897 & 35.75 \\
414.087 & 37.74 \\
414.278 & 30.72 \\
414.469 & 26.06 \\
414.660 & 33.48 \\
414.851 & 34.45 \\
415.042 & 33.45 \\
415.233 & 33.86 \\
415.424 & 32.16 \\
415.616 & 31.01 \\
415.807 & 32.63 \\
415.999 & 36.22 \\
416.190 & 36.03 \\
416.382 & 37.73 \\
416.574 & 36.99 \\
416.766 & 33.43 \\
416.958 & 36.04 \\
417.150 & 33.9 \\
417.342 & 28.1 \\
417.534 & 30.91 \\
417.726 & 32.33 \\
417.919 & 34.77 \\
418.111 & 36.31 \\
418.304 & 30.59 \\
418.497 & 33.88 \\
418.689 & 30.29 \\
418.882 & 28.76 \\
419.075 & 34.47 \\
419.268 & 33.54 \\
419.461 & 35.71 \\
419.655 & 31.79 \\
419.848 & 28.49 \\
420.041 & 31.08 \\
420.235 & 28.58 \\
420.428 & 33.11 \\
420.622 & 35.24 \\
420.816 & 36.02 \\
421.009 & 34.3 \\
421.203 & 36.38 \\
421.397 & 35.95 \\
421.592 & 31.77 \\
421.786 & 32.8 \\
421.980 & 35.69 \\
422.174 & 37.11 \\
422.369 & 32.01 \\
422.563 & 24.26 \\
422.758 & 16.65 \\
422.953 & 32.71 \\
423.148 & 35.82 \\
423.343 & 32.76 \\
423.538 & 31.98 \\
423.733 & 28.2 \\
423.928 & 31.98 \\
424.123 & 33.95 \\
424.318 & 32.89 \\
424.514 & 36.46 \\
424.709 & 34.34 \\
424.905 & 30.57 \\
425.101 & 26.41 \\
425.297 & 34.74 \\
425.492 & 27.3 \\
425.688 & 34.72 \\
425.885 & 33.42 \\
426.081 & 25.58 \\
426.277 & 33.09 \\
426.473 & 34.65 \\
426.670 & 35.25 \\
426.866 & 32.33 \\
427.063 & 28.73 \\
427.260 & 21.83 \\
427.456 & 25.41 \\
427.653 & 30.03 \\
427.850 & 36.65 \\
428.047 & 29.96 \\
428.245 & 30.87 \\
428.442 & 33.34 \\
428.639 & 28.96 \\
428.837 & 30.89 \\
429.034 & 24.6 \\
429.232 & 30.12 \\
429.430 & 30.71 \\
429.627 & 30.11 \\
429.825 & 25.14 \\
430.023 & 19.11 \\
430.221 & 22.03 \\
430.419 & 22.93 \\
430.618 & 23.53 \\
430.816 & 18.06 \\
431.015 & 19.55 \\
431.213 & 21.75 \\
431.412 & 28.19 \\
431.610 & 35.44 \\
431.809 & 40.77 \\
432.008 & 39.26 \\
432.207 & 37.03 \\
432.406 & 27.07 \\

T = -0.132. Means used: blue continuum 32.7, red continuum 31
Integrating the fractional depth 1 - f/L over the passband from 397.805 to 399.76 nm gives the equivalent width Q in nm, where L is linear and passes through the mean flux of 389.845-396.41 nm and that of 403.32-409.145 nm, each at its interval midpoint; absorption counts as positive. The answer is -0.46 nm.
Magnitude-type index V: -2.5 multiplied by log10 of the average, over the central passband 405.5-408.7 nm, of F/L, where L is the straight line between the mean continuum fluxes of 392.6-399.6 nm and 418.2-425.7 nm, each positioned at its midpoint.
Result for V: -0.22 mag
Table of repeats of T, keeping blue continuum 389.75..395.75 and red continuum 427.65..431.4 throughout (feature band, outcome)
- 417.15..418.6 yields -0.480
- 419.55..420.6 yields -0.259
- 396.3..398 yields 0.448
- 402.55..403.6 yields -0.447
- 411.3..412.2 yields -0.491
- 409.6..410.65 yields -0.370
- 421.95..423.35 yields -0.286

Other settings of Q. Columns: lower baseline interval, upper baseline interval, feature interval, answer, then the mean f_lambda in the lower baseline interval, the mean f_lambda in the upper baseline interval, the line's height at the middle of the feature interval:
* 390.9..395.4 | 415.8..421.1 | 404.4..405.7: -0.240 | 18.5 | 33.3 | 25.4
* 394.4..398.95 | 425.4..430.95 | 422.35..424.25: -0.180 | 21.5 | 28.5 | 27.4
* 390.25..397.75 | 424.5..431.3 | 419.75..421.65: -0.489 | 18.1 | 28.6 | 26.3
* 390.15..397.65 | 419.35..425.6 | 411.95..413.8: -0.428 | 18.1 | 32.1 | 27.4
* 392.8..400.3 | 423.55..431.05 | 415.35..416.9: -0.492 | 21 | 29.3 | 26.3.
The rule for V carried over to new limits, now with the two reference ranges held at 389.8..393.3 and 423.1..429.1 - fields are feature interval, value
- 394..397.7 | 0.19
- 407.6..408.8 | -0.25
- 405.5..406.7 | -0.19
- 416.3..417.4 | -0.22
